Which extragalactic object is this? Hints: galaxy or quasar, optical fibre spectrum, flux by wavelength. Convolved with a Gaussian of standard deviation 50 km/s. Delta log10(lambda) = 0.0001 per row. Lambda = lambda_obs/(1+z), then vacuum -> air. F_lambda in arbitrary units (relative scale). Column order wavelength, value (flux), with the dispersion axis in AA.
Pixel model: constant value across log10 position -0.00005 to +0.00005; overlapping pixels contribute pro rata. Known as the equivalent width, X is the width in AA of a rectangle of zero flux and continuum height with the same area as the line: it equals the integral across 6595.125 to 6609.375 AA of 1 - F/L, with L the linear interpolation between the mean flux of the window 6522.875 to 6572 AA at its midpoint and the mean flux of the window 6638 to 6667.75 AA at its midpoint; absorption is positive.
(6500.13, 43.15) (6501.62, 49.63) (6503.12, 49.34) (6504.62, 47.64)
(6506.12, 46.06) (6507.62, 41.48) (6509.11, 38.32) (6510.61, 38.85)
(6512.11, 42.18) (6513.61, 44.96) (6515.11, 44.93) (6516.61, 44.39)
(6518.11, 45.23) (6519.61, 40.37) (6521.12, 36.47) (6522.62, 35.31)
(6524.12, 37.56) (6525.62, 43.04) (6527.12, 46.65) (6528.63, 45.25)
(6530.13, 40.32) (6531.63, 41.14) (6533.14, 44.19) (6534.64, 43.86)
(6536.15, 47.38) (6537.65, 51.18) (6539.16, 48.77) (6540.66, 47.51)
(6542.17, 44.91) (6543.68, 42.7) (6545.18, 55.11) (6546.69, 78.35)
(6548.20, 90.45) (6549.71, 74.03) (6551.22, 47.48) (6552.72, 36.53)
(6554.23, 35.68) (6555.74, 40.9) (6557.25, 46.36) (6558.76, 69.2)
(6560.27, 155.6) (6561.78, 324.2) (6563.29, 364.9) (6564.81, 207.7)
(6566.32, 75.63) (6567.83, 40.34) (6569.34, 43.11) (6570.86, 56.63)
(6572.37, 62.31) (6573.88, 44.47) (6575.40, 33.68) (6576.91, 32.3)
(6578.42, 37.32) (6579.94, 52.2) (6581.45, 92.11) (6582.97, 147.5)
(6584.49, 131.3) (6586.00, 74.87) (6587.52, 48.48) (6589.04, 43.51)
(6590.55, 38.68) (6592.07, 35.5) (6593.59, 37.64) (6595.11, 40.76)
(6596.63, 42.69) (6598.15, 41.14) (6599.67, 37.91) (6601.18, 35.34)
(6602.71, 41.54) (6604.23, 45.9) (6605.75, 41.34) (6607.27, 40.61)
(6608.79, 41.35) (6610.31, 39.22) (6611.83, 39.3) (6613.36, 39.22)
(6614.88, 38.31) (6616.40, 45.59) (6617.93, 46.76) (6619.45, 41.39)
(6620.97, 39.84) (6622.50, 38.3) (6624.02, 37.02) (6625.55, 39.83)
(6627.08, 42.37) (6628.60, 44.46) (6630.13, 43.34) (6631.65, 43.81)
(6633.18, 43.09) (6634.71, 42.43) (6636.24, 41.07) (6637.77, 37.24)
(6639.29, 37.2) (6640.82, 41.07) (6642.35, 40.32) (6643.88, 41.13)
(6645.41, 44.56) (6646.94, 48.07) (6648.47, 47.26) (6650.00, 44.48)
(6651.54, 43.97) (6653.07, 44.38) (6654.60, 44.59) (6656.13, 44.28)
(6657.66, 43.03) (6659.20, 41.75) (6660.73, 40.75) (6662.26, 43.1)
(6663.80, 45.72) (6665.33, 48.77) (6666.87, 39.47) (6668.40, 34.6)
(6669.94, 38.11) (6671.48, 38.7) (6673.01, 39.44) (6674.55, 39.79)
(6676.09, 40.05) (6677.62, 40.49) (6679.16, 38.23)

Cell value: 4.42 AA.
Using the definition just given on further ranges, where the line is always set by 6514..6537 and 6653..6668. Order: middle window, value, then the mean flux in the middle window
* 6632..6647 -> 0.6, 41.4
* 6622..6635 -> 0.4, 41.7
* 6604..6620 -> 0.5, 41.6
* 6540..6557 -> -4.4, 53.8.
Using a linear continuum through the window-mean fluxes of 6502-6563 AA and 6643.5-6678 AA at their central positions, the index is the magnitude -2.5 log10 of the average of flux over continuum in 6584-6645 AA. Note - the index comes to 0.12 mag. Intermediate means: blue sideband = 59.2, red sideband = 42.5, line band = 43.6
